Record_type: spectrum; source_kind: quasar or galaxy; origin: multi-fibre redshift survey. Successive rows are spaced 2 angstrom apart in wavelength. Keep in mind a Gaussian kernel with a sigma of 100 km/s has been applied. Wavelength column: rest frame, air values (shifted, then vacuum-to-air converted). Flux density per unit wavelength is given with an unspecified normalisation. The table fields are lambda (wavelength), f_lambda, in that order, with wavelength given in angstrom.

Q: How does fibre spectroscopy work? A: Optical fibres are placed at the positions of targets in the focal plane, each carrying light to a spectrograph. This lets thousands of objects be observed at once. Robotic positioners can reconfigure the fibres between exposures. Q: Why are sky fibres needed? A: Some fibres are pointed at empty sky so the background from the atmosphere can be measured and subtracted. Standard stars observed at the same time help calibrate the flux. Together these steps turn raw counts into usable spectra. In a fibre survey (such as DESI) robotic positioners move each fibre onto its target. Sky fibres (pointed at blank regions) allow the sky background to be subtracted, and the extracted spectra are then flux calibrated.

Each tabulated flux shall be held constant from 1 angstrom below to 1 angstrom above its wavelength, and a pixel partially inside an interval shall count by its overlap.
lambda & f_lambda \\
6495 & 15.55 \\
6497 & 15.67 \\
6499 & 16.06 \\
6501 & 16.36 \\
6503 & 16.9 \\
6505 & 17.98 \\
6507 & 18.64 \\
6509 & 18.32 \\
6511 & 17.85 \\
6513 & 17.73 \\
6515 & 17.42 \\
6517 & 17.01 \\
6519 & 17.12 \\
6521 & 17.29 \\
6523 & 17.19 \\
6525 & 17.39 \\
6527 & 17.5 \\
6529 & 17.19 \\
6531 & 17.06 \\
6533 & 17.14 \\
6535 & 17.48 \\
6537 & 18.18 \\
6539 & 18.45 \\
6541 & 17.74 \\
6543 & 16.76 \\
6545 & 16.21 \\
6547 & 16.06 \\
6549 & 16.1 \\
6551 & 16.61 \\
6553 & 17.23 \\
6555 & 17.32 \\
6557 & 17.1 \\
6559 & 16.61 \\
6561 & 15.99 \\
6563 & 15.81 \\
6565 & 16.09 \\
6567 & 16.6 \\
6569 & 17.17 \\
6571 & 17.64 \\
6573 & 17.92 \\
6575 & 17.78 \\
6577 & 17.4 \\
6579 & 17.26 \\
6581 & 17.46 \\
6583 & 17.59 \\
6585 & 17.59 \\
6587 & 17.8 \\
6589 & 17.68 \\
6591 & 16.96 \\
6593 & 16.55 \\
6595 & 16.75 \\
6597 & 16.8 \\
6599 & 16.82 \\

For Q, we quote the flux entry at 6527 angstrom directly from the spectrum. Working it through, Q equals 17.5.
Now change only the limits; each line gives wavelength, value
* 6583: 17.59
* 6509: 18.32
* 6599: 16.82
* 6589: 17.68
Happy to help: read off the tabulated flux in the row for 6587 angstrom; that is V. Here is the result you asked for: 17.8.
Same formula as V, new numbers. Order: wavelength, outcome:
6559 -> 16.61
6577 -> 17.4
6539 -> 18.45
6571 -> 17.64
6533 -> 17.14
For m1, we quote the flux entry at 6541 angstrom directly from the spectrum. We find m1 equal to 17.74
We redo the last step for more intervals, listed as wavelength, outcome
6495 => 15.55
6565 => 16.09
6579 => 17.26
